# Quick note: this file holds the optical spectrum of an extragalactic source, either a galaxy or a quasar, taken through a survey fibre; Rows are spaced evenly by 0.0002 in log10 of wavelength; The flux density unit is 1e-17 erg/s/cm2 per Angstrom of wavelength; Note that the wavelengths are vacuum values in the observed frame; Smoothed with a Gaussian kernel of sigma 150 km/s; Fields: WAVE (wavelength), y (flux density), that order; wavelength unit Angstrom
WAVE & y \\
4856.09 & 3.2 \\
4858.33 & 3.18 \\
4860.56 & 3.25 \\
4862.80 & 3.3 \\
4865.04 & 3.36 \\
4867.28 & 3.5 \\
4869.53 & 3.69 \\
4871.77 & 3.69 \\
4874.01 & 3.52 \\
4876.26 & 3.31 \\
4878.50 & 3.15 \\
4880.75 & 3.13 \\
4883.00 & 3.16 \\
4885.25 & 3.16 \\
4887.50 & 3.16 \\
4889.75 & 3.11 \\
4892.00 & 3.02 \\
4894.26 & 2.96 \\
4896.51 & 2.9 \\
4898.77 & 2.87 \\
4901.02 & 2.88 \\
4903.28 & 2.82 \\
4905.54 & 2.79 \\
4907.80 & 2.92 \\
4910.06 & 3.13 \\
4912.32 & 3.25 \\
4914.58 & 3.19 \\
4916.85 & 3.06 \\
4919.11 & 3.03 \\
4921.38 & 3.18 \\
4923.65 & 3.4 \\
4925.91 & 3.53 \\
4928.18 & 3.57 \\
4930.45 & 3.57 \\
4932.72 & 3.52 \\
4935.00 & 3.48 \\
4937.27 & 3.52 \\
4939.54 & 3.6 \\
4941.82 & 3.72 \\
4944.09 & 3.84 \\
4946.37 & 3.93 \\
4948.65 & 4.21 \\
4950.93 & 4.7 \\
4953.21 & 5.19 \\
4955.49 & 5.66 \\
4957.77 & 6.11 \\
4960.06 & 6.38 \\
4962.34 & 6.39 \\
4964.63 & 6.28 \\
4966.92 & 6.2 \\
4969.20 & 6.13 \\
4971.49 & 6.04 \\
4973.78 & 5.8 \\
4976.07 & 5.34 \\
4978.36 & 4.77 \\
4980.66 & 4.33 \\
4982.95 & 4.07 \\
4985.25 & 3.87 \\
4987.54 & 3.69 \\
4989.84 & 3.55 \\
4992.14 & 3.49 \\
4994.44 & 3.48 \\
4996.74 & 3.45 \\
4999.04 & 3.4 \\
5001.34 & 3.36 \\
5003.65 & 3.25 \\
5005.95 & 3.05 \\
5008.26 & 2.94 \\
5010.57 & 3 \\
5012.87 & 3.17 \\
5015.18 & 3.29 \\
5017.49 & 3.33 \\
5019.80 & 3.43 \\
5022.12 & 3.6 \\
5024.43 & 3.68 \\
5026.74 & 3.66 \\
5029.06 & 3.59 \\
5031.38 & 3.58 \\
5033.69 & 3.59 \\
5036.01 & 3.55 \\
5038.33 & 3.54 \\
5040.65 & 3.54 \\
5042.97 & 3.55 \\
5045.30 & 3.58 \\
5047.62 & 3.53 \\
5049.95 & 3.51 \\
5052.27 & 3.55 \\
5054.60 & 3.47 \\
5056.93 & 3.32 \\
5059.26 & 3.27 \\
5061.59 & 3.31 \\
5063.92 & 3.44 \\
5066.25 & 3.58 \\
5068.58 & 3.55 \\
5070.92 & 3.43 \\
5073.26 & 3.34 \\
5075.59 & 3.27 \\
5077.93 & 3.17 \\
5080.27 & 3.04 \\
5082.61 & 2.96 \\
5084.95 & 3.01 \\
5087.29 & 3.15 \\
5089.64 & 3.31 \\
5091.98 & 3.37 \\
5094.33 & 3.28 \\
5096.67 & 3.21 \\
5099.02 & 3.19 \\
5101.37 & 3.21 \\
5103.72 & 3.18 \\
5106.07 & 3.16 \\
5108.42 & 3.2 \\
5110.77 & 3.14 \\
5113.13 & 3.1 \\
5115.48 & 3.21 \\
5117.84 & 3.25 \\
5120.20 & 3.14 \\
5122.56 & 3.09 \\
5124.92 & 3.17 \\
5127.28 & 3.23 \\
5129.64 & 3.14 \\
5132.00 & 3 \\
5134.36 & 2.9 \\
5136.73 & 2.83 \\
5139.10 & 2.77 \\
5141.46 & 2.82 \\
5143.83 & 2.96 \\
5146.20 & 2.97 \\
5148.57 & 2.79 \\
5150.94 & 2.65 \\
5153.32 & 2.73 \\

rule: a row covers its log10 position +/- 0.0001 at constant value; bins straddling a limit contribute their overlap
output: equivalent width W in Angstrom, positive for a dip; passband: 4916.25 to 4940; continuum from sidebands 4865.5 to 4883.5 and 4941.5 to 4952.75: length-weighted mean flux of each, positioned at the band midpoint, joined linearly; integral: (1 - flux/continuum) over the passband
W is 3.4 Angstrom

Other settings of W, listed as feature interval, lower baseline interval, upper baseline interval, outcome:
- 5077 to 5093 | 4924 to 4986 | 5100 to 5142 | 1.4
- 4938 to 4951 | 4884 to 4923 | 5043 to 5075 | -3.3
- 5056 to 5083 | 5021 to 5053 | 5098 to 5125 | 0.7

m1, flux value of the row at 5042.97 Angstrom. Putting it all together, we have 3.55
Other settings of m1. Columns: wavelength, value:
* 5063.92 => 3.44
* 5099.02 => 3.19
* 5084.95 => 3.01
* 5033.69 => 3.59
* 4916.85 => 3.06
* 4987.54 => 3.69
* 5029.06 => 3.59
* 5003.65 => 3.25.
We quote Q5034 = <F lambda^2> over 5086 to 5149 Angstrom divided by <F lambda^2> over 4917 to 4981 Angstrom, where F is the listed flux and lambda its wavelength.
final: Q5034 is 0.7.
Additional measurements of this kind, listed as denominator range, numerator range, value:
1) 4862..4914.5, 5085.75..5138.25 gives 1.09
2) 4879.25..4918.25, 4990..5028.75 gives 1.16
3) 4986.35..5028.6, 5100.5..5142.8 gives 0.95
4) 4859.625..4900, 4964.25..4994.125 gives 1.55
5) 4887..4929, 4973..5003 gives 1.34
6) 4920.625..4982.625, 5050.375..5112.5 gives 0.73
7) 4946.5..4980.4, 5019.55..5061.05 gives 0.65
